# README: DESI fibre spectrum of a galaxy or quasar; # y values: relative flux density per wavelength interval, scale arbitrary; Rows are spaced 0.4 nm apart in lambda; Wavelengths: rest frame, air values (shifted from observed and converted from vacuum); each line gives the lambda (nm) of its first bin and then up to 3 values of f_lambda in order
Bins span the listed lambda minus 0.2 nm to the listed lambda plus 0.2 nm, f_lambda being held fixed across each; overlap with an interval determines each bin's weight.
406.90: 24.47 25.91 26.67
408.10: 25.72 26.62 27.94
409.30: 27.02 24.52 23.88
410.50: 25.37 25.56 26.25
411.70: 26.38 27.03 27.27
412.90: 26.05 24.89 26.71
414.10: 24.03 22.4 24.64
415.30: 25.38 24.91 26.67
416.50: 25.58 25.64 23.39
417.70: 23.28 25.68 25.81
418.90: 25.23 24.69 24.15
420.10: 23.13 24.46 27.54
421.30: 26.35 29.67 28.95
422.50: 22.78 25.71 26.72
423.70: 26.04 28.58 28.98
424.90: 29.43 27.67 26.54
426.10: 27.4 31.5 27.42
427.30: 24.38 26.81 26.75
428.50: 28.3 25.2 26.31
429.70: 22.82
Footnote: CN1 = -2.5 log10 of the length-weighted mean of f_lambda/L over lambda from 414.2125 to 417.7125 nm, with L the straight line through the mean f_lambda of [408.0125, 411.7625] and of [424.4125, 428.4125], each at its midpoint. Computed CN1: 0.08 mag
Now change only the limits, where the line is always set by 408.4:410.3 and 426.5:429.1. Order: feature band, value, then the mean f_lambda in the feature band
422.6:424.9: -0.02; 27.2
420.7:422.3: -0.06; 28.1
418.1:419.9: 0.06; 25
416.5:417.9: 0.09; 24.3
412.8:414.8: 0.06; 24.7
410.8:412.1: -0.01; 26.3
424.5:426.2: -0.05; 27.9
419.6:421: 0.08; 24.7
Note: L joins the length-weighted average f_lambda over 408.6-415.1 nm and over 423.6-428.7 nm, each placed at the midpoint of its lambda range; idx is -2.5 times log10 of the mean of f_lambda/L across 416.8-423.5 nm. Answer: 0.06 mag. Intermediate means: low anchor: 25.6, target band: 25.5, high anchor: 27.7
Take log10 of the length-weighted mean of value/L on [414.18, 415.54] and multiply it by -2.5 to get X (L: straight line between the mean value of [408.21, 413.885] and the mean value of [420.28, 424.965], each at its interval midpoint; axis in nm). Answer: 0.10 mag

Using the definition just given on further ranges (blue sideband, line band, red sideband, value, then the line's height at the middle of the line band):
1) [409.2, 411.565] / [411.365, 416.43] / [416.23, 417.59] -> -0.02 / 25.1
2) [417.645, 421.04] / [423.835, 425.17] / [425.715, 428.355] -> -0.09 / 26.5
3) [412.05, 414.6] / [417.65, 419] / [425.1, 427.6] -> 0.05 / 26.3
